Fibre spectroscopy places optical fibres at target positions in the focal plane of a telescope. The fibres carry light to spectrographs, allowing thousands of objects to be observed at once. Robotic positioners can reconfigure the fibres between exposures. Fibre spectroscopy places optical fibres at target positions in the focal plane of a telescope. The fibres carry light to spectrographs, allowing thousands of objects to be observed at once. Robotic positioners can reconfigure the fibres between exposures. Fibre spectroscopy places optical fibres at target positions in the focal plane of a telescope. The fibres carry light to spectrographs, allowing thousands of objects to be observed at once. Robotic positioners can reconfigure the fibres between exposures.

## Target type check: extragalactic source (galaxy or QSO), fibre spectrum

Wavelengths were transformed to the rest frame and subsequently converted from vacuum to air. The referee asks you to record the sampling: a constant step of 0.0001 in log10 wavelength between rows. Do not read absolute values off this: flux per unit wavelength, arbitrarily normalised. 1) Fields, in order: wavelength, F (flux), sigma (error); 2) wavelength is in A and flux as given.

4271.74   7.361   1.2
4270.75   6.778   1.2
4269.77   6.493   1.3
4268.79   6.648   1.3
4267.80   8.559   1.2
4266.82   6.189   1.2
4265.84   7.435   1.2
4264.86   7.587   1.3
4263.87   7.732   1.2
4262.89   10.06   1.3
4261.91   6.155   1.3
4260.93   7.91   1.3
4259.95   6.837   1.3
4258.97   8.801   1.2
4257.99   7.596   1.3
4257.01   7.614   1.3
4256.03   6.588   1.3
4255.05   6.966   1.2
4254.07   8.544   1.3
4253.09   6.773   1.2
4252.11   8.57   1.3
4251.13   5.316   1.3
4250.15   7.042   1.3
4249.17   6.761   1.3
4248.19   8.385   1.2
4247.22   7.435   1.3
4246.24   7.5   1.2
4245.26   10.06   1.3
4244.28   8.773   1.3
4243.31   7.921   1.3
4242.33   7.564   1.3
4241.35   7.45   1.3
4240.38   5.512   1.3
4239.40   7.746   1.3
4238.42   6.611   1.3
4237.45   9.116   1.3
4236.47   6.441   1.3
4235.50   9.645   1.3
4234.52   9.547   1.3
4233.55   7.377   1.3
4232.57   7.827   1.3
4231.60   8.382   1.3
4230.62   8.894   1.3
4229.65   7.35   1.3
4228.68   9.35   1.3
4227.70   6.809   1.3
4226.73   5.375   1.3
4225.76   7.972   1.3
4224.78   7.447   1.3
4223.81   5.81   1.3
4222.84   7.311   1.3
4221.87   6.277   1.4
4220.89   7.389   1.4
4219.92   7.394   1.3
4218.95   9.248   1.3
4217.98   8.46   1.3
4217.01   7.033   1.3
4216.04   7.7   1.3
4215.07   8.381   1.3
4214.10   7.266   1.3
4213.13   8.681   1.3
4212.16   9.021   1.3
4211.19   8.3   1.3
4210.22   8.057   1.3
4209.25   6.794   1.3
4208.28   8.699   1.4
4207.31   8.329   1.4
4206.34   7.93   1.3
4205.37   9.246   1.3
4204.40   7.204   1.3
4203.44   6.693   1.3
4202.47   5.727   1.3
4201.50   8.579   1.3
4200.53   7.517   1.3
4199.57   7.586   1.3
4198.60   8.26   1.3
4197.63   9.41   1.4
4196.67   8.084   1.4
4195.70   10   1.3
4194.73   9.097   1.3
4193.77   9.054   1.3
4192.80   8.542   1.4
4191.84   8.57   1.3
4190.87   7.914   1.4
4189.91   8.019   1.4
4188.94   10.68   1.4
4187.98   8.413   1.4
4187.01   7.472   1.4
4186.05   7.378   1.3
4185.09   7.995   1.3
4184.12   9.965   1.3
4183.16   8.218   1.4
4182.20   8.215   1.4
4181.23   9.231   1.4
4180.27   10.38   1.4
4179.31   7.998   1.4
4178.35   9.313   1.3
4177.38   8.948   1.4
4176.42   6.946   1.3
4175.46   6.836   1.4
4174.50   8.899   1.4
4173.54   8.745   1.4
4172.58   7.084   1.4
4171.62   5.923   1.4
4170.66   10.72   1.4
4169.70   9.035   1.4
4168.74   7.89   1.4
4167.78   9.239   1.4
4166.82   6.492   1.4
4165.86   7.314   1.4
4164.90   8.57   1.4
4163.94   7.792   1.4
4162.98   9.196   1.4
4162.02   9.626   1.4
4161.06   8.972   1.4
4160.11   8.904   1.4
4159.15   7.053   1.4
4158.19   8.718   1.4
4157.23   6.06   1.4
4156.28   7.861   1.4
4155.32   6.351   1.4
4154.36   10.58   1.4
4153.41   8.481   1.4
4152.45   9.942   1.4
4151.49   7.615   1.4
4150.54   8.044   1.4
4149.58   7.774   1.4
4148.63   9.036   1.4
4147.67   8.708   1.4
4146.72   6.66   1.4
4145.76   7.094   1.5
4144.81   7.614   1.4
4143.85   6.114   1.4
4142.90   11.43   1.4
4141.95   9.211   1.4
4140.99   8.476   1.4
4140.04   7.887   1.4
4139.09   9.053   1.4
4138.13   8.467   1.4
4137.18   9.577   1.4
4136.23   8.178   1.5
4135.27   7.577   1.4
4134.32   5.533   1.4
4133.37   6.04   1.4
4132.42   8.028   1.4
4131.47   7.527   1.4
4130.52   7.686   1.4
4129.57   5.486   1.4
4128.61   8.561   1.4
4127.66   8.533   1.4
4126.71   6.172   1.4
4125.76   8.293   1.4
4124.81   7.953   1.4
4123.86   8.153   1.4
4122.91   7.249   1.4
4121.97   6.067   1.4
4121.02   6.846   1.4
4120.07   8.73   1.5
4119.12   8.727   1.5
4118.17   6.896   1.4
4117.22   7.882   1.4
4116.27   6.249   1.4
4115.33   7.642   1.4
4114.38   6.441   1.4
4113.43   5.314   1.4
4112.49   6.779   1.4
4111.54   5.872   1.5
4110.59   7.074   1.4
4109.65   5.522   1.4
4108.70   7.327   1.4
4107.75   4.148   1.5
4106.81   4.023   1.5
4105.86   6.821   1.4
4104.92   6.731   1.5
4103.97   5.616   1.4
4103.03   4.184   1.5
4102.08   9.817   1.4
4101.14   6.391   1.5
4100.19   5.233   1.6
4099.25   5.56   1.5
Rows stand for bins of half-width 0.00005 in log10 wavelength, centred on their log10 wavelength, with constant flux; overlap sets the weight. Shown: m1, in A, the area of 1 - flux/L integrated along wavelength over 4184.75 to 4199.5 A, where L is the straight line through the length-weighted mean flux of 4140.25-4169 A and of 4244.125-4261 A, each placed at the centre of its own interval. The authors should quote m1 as -1.1 A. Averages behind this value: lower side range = 8.23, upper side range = 7.61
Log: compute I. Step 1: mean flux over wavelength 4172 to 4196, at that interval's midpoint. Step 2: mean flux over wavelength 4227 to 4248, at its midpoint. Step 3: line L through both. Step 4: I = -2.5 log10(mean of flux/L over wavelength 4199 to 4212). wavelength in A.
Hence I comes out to 0.07 mag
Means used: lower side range 8.54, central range 7.78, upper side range 7.95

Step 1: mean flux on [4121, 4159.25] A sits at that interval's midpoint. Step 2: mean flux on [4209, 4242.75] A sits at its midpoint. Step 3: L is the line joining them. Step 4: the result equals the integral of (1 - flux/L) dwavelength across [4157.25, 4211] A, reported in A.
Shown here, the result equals -3.5 A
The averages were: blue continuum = 7.87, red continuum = 7.71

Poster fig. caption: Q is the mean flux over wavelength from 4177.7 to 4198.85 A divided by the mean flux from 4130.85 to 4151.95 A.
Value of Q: 1.09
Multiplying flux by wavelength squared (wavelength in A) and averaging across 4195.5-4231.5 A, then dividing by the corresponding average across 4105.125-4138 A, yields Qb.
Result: 1.2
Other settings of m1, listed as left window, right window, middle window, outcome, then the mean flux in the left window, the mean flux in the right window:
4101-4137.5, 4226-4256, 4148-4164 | -2.65 A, 6.96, 7.69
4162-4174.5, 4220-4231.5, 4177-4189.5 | -1.21 A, 8.25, 7.31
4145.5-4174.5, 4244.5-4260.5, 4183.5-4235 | -1.09 A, 8.2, 7.57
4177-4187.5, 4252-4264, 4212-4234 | 1.24 A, 8.64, 7.68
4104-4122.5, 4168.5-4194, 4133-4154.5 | -2.25 A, 6.56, 8.46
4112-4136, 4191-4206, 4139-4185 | -3.55 A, 7.22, 8.23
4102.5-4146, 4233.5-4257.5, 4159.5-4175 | -2.16 A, 7.2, 7.65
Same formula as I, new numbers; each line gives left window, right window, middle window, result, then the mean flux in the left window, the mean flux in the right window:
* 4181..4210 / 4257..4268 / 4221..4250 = 0.036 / 8.28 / 7.69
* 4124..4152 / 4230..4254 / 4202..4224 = 0.013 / 7.88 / 7.79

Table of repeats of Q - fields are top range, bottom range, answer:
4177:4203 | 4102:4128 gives 1.26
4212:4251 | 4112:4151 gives 1.01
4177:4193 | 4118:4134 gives 1.16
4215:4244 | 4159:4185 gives 0.91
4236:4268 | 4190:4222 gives 0.93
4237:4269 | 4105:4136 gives 1.09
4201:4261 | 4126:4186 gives 0.94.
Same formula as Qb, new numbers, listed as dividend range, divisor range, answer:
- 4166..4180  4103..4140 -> 1.19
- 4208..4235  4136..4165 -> 0.96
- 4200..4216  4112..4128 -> 1.13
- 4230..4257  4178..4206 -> 0.94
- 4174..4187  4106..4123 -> 1.32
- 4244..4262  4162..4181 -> 0.95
